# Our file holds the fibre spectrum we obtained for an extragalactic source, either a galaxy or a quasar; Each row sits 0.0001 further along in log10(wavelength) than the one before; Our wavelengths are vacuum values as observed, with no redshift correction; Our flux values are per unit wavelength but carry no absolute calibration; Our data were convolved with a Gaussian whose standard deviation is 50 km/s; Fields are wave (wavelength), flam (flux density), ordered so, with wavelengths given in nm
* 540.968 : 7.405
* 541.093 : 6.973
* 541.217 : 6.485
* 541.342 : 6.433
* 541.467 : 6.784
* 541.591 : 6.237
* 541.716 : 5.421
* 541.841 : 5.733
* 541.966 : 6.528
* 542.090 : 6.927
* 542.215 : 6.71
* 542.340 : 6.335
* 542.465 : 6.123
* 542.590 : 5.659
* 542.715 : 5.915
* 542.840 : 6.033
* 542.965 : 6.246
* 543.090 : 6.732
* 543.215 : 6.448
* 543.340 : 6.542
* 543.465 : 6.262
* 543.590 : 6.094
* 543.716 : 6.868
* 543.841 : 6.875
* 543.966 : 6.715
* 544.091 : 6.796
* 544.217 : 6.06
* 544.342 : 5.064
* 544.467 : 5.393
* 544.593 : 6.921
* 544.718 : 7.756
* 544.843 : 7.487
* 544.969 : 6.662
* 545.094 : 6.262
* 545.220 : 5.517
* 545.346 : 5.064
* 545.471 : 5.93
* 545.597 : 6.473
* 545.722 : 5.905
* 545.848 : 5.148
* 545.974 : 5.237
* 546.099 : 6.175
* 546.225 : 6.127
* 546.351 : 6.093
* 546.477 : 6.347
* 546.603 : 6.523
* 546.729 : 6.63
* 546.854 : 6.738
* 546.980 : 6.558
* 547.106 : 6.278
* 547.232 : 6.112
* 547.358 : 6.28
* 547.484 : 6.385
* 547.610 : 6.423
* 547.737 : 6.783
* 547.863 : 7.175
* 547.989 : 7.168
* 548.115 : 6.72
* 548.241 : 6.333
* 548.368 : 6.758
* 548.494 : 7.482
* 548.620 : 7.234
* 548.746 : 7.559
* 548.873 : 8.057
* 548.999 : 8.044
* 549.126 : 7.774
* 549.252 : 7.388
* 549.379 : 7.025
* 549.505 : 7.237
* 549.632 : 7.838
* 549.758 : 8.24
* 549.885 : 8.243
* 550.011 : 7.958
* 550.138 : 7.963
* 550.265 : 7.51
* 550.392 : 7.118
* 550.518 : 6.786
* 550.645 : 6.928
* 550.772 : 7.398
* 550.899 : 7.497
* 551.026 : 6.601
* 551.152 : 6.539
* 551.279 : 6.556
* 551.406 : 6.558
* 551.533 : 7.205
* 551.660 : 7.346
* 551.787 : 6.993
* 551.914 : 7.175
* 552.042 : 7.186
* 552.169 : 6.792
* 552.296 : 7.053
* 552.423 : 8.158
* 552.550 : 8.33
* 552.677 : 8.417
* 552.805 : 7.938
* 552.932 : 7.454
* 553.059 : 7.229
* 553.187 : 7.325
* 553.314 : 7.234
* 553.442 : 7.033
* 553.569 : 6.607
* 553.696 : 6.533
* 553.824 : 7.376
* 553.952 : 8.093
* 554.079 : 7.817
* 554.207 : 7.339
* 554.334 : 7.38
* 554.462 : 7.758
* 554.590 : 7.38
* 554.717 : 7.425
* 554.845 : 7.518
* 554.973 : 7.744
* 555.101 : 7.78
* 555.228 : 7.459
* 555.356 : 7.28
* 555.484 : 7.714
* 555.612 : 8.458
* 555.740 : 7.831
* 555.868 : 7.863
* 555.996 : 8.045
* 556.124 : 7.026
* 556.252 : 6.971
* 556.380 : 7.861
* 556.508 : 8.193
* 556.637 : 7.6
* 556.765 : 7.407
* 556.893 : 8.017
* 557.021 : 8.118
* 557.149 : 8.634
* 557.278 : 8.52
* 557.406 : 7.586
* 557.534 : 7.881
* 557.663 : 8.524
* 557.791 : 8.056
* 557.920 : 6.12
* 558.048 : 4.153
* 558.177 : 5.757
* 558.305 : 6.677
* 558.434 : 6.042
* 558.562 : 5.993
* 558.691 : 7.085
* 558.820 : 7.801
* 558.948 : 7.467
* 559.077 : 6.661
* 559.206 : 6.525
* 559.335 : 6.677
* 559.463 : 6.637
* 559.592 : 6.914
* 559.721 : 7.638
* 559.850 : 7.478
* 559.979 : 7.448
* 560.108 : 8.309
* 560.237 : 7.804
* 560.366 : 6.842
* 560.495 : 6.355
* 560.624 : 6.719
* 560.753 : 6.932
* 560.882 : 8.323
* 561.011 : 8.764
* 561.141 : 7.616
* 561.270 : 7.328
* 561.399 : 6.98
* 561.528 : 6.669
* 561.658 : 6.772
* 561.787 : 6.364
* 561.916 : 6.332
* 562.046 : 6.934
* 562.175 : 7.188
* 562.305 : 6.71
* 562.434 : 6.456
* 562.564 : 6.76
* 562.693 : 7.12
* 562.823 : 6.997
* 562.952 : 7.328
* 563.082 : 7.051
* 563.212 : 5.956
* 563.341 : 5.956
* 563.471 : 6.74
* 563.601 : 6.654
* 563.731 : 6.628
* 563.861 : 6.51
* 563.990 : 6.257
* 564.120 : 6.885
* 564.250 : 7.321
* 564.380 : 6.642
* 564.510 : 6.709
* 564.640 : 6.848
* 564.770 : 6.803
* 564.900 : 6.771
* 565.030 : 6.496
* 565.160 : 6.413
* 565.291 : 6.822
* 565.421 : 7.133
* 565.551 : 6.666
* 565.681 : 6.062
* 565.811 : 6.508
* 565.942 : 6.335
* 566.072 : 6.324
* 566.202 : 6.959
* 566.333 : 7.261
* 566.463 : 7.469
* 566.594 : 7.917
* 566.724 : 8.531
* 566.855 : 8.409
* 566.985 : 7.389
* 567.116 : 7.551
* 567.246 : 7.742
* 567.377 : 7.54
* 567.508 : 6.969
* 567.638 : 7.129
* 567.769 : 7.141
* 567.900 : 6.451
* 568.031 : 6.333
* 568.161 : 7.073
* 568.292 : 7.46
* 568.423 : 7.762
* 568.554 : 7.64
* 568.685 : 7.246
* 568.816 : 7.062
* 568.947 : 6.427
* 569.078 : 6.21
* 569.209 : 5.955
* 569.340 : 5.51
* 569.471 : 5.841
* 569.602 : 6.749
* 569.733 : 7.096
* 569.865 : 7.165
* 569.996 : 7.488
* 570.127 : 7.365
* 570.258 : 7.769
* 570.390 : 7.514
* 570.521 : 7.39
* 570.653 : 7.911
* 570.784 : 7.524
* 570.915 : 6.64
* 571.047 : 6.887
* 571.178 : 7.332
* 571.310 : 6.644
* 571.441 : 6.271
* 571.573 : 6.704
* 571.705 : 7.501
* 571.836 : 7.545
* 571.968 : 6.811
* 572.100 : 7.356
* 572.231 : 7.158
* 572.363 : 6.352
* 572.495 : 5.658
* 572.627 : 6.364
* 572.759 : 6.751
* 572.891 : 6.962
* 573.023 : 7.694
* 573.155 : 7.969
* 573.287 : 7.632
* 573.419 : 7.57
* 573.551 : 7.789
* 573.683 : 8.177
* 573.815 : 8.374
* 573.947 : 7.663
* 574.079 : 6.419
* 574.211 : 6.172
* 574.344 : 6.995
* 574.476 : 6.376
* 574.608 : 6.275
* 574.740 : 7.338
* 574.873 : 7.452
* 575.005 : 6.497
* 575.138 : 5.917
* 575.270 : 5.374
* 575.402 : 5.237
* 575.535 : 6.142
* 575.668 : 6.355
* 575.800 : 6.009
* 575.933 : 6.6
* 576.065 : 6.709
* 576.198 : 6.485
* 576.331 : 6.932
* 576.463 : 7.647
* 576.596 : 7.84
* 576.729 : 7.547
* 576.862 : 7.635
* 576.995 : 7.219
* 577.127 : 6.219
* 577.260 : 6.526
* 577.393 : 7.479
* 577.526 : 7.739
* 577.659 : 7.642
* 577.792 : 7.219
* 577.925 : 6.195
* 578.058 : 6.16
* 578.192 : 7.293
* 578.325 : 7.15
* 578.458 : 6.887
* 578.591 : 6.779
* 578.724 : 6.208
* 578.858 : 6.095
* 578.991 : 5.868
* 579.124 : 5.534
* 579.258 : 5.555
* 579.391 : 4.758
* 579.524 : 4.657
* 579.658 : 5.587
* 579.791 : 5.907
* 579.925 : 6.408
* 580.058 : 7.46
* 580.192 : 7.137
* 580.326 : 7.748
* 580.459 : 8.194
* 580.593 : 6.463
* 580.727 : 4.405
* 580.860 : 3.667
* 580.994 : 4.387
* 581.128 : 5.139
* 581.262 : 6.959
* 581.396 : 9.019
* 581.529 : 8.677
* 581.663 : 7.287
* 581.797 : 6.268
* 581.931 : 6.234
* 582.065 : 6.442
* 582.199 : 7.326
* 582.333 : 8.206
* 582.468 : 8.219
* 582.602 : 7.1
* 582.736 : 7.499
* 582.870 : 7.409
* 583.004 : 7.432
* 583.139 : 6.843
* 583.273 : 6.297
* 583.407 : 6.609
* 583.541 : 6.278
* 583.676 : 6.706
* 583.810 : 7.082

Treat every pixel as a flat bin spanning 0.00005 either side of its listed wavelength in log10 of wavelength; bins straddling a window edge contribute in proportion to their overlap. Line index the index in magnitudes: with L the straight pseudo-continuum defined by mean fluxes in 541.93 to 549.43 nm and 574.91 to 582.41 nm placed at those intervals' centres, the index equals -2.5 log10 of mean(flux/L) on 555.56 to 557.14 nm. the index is -0.194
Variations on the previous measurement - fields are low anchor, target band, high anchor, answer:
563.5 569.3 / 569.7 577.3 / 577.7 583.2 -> -0.034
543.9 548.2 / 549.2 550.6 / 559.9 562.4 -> -0.158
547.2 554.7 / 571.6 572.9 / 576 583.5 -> 0.005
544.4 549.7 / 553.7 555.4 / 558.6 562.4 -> -0.092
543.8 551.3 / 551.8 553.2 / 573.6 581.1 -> -0.123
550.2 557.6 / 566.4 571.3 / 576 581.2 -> -0.047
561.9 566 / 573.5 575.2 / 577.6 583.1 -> -0.063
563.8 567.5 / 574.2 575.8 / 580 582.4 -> 0.083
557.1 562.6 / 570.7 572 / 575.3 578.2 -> -0.015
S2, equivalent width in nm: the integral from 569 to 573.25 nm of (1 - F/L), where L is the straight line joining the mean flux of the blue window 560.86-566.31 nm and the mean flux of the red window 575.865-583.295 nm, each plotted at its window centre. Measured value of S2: -0.11 nm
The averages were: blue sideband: 6.8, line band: 6.94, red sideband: 6.72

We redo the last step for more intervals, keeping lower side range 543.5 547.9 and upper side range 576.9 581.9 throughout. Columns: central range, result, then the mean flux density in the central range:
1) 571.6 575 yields -0.349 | 7.12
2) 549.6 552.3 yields -0.390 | 7.25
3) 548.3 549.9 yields -0.319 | 7.58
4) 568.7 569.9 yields -0.005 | 6.46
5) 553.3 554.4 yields -0.160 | 7.27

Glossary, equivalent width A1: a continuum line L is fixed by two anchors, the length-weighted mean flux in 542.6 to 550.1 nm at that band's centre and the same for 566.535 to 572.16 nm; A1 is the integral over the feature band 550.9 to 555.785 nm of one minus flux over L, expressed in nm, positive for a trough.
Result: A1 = -0.42 nm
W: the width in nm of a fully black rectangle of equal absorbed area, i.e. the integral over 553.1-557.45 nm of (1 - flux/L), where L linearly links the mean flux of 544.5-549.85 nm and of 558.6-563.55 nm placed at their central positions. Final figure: -0.45 nm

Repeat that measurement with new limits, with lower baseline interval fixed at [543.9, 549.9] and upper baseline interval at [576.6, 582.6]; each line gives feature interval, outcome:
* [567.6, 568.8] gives -0.088 nm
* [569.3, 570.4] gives -0.050 nm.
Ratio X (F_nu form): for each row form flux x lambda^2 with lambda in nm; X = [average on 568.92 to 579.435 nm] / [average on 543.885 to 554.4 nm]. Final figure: 1.1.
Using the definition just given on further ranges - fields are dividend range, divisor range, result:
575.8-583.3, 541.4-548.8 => 1.19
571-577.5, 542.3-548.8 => 1.20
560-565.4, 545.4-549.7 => 1.09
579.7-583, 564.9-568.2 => 1.02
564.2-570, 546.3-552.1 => 1.05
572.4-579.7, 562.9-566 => 1.05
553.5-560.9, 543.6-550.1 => 1.14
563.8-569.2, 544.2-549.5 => 1.14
